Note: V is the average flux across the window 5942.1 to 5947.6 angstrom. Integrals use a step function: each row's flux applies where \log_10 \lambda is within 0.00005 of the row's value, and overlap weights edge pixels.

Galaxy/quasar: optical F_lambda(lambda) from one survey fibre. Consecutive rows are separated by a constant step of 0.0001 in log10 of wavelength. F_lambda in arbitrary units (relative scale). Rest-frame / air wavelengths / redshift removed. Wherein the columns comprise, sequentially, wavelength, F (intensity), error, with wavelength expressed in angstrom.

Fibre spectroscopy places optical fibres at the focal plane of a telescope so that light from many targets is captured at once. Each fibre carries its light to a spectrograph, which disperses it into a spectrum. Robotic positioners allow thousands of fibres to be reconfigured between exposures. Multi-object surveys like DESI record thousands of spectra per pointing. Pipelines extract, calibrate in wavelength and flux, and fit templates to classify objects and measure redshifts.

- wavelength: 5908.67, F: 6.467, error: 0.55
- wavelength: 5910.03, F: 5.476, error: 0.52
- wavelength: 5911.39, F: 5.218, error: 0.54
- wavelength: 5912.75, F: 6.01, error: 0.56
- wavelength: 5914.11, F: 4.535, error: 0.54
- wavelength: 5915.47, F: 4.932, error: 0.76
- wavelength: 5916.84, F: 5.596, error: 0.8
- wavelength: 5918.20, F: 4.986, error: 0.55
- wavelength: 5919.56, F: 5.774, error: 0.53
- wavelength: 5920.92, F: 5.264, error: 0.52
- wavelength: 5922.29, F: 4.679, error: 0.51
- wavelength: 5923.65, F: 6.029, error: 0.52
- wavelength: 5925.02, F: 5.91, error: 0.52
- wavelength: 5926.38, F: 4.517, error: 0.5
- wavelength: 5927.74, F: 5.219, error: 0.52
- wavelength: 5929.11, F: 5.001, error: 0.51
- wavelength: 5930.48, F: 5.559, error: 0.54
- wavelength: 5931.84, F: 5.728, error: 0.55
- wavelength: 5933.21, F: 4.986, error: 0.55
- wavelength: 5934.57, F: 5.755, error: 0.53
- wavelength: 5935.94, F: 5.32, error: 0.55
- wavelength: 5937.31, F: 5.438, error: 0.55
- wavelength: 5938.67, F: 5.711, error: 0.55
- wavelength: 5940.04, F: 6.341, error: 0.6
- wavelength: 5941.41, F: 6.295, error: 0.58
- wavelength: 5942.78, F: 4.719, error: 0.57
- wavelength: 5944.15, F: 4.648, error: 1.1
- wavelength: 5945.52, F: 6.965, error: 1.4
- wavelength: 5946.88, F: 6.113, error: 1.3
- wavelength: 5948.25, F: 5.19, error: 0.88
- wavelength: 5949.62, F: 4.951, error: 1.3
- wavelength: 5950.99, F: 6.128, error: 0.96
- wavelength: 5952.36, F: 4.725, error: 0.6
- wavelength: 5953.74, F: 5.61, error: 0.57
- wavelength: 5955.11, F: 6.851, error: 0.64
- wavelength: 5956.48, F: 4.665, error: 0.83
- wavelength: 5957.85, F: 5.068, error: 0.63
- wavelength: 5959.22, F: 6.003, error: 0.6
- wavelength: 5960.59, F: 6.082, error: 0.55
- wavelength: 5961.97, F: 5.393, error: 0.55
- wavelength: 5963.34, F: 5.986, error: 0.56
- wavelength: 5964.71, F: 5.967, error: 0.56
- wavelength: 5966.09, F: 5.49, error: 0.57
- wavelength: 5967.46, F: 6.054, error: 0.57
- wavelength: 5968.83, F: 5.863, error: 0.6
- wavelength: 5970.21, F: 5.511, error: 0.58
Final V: 5.62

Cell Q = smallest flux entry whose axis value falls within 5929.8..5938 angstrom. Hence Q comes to 4.986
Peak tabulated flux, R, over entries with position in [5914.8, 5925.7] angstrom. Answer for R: 6.029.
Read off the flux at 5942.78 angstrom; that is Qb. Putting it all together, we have 4.719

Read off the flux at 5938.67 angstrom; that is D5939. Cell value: 5.711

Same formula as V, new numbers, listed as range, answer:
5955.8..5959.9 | 5.25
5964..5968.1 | 5.84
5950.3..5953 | 5.44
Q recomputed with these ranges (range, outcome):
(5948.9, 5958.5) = 4.665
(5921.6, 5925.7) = 4.679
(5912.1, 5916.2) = 4.535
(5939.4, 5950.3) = 4.648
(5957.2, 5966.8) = 5.068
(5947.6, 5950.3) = 4.951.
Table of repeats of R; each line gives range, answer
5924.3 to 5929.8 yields 5.91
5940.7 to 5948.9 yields 6.965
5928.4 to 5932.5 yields 5.728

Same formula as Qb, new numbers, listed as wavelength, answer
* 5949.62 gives 4.951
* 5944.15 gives 4.648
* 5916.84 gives 5.596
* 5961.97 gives 5.393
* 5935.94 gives 5.32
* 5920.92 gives 5.264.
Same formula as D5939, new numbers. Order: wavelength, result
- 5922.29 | 4.679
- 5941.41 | 6.295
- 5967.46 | 6.054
